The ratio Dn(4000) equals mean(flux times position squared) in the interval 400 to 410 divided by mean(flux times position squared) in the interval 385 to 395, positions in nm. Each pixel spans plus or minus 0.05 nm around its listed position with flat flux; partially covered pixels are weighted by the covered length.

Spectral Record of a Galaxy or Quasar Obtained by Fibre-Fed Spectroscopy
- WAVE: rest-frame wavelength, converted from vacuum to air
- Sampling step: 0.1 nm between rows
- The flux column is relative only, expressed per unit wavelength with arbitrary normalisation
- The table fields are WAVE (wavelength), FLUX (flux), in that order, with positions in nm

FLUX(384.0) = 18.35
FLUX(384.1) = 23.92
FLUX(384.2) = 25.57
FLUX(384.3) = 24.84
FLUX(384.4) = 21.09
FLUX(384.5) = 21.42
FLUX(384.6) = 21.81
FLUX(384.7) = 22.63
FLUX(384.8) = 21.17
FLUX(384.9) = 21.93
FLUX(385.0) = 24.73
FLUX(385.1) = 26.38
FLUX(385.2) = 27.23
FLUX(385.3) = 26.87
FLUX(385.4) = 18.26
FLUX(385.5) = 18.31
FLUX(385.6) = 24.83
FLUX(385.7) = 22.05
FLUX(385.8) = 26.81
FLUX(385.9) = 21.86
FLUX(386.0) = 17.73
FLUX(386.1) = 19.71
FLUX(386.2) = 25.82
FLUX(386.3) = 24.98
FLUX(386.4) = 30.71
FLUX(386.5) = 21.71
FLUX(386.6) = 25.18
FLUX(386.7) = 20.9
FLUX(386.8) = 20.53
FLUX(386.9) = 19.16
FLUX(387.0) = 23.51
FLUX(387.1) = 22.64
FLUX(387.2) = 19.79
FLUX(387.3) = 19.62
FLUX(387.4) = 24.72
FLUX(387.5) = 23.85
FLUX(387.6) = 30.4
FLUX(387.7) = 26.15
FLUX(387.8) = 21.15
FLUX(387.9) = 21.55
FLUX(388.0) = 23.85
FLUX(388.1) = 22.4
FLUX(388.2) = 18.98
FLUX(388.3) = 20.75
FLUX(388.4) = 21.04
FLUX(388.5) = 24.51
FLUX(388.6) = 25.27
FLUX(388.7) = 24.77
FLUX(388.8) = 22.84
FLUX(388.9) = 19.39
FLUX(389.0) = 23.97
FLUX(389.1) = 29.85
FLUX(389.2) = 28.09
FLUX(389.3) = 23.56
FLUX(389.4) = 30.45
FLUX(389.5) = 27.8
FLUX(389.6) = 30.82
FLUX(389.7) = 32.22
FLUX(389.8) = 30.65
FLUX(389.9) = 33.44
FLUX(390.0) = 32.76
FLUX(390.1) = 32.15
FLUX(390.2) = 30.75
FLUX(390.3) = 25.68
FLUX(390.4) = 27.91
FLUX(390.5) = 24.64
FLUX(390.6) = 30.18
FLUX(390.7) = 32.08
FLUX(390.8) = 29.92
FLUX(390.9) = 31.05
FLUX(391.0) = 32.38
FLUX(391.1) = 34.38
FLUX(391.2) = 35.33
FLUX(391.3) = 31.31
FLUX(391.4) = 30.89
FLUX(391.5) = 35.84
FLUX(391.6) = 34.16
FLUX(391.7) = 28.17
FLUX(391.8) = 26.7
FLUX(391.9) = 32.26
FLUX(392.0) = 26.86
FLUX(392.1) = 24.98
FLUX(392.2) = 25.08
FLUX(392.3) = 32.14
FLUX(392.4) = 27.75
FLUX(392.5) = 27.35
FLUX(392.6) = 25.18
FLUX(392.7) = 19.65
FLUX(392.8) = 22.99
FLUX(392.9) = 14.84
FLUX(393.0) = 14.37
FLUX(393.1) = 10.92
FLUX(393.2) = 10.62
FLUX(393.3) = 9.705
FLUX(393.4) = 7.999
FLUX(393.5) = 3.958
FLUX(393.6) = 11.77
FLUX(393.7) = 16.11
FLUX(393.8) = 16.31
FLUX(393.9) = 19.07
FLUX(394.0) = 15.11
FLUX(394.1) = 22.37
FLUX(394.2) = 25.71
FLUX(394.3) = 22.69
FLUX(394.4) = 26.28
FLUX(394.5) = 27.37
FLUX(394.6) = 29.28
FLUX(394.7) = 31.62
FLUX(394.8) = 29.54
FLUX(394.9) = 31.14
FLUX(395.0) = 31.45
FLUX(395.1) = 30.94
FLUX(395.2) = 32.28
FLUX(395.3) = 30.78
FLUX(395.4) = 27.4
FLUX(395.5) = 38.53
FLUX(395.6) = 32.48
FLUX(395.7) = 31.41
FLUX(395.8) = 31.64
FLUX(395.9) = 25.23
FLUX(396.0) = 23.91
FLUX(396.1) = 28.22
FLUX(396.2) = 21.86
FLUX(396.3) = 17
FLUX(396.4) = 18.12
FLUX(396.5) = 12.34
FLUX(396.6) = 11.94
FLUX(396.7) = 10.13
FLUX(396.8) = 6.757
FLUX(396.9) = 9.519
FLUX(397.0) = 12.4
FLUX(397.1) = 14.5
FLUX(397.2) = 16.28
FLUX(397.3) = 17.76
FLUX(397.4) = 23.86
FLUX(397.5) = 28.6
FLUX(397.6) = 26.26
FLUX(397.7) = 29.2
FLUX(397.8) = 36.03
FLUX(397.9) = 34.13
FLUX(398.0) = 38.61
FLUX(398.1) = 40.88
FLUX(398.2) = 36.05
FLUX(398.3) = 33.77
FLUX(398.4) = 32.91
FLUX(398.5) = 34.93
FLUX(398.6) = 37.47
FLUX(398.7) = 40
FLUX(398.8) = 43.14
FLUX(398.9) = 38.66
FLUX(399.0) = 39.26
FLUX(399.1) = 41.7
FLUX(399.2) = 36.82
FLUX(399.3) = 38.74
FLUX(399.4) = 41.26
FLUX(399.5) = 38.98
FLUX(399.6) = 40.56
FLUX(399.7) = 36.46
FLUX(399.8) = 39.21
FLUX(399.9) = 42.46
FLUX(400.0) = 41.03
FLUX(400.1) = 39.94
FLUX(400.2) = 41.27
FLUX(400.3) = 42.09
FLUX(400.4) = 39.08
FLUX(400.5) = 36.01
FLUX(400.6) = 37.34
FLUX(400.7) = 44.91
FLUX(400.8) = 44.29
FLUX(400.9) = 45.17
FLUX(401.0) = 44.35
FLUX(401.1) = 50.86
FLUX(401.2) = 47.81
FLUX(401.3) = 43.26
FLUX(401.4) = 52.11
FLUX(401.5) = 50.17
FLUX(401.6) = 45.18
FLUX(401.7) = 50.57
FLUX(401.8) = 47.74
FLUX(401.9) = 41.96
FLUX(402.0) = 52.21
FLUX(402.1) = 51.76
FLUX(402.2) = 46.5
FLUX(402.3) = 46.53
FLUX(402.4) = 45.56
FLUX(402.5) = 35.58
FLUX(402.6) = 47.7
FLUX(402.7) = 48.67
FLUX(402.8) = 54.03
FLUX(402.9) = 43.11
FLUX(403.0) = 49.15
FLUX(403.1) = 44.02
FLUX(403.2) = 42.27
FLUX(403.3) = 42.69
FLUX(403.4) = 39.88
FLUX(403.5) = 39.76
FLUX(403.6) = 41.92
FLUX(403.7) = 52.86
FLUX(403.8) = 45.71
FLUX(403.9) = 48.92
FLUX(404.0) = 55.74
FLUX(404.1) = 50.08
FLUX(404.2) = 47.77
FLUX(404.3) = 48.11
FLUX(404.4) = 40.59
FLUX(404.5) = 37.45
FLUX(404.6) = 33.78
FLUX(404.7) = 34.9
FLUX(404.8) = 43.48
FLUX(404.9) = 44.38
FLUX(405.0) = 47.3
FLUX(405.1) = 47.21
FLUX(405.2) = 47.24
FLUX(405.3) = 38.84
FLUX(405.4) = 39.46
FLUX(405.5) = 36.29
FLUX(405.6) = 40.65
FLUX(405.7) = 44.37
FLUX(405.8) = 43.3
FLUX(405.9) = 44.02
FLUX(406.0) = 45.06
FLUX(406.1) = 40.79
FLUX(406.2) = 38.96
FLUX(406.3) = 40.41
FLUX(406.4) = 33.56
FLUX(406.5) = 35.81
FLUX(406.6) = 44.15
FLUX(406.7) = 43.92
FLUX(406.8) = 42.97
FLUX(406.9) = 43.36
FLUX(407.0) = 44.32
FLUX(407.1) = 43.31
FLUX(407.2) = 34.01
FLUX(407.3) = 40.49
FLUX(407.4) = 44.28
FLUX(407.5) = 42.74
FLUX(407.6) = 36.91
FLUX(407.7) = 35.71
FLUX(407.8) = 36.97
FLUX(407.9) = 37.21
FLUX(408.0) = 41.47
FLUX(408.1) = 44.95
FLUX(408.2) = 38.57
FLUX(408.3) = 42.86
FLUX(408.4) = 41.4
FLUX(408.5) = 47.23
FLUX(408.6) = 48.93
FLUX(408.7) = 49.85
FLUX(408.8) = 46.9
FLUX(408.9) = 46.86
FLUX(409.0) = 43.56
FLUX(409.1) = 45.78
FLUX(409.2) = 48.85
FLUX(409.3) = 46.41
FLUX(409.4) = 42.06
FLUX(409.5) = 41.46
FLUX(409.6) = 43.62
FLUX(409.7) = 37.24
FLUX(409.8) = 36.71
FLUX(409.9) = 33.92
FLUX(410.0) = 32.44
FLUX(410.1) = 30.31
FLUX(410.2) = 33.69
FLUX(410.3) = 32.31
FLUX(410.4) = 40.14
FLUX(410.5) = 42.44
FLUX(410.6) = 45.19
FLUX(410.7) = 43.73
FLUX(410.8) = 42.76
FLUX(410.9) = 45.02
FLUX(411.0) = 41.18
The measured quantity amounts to 1.9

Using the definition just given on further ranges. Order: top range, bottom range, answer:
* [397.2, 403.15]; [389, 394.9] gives 1.66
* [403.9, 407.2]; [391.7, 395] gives 2.08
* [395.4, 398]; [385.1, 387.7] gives 1.03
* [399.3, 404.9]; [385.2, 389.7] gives 2.01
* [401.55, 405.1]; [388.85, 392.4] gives 1.63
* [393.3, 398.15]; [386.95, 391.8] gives 0.88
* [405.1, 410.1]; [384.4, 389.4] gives 1.99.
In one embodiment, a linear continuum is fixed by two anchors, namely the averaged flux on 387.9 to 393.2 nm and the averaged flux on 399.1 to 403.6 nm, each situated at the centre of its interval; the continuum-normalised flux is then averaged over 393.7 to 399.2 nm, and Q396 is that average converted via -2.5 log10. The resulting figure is 0.32 mag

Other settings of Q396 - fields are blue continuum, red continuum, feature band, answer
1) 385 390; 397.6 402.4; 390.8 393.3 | 0.16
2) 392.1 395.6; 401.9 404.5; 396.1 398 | 0.48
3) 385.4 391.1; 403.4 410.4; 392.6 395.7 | 0.35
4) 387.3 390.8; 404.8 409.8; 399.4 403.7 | -0.18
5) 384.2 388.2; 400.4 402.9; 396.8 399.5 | 0.30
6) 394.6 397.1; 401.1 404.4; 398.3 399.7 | -0.12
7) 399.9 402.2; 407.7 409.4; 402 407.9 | 0.03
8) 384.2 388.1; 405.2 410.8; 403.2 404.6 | -0.19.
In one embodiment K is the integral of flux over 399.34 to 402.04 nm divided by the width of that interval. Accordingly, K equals 43.5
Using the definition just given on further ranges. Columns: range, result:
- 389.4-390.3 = 31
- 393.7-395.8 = 27.4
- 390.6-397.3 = 23.6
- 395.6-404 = 37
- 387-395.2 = 25.1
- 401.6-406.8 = 44.1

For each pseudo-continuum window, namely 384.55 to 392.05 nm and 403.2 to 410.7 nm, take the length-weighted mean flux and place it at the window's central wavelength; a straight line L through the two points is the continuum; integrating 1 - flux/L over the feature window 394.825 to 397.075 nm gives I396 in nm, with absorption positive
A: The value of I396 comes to 0.62 nm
